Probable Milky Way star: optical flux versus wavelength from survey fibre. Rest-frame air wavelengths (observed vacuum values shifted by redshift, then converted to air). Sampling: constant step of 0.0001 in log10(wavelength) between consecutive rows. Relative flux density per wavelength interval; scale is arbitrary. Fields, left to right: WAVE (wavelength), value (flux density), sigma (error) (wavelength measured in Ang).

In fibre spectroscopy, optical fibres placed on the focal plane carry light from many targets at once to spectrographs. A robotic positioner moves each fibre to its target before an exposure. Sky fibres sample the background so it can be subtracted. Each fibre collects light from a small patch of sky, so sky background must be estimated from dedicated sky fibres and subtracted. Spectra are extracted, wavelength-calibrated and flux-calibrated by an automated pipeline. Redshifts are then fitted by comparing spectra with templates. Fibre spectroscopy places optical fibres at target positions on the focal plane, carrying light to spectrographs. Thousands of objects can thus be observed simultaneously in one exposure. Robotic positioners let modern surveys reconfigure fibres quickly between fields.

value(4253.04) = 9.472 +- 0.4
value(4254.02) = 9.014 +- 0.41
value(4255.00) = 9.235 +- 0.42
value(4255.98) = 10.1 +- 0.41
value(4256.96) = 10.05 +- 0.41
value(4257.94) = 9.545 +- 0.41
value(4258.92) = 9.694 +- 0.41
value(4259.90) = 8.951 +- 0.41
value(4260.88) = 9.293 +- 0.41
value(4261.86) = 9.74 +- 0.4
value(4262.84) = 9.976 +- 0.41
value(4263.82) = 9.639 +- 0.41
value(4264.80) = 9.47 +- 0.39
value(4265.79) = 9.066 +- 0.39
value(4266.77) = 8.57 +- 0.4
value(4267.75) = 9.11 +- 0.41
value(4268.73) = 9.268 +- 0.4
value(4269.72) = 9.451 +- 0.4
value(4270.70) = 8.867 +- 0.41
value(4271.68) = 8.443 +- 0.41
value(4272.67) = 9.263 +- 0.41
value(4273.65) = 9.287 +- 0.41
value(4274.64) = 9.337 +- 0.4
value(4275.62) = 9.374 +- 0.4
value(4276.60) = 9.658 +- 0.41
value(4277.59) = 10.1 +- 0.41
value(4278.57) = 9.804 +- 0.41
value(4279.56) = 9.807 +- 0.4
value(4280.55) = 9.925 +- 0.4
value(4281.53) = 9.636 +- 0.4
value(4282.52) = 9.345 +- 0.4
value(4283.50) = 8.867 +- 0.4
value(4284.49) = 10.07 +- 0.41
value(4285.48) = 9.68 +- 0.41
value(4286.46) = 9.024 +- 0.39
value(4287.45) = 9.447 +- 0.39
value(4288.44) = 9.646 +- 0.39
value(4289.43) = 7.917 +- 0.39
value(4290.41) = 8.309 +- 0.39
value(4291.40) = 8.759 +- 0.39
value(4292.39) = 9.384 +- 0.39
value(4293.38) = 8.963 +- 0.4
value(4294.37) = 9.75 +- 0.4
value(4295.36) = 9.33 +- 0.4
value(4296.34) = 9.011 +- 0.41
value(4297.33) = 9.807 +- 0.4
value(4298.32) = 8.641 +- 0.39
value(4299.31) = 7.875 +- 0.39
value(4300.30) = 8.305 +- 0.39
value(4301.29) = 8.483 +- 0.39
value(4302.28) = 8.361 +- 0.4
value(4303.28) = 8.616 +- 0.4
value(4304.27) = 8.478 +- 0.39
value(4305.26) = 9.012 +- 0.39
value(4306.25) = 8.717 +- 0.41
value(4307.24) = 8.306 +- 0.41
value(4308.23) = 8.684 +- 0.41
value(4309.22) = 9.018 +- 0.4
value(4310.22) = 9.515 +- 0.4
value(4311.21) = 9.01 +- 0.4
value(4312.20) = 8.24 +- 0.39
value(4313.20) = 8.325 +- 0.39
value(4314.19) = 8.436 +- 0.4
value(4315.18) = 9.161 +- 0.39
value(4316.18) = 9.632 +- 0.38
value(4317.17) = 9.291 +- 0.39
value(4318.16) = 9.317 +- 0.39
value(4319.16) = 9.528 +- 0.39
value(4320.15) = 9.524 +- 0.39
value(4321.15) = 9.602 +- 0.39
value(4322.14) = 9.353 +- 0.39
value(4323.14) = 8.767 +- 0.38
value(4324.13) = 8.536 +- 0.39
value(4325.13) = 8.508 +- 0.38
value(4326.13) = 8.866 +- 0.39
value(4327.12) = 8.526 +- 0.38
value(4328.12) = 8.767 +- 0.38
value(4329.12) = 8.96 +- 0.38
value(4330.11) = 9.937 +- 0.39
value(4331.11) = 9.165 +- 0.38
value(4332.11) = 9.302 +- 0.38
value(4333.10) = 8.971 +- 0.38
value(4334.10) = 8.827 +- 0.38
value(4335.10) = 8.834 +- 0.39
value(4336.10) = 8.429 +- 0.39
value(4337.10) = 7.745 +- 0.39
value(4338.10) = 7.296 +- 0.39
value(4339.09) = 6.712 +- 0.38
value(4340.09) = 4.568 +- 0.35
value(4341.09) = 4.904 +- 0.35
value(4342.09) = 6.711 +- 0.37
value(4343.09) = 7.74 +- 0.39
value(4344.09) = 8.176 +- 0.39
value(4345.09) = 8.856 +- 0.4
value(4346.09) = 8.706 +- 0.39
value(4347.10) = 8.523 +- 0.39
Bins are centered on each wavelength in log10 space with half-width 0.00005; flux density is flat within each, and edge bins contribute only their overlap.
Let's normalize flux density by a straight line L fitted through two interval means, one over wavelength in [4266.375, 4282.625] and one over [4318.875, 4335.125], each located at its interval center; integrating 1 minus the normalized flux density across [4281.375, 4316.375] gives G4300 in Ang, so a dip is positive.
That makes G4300 1.15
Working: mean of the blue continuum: 9.37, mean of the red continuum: 9.06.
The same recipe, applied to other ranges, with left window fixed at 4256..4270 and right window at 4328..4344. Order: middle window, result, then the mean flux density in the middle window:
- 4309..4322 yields -1.23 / 9.13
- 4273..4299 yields -1.07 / 9.33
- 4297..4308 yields 0.04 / 8.58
